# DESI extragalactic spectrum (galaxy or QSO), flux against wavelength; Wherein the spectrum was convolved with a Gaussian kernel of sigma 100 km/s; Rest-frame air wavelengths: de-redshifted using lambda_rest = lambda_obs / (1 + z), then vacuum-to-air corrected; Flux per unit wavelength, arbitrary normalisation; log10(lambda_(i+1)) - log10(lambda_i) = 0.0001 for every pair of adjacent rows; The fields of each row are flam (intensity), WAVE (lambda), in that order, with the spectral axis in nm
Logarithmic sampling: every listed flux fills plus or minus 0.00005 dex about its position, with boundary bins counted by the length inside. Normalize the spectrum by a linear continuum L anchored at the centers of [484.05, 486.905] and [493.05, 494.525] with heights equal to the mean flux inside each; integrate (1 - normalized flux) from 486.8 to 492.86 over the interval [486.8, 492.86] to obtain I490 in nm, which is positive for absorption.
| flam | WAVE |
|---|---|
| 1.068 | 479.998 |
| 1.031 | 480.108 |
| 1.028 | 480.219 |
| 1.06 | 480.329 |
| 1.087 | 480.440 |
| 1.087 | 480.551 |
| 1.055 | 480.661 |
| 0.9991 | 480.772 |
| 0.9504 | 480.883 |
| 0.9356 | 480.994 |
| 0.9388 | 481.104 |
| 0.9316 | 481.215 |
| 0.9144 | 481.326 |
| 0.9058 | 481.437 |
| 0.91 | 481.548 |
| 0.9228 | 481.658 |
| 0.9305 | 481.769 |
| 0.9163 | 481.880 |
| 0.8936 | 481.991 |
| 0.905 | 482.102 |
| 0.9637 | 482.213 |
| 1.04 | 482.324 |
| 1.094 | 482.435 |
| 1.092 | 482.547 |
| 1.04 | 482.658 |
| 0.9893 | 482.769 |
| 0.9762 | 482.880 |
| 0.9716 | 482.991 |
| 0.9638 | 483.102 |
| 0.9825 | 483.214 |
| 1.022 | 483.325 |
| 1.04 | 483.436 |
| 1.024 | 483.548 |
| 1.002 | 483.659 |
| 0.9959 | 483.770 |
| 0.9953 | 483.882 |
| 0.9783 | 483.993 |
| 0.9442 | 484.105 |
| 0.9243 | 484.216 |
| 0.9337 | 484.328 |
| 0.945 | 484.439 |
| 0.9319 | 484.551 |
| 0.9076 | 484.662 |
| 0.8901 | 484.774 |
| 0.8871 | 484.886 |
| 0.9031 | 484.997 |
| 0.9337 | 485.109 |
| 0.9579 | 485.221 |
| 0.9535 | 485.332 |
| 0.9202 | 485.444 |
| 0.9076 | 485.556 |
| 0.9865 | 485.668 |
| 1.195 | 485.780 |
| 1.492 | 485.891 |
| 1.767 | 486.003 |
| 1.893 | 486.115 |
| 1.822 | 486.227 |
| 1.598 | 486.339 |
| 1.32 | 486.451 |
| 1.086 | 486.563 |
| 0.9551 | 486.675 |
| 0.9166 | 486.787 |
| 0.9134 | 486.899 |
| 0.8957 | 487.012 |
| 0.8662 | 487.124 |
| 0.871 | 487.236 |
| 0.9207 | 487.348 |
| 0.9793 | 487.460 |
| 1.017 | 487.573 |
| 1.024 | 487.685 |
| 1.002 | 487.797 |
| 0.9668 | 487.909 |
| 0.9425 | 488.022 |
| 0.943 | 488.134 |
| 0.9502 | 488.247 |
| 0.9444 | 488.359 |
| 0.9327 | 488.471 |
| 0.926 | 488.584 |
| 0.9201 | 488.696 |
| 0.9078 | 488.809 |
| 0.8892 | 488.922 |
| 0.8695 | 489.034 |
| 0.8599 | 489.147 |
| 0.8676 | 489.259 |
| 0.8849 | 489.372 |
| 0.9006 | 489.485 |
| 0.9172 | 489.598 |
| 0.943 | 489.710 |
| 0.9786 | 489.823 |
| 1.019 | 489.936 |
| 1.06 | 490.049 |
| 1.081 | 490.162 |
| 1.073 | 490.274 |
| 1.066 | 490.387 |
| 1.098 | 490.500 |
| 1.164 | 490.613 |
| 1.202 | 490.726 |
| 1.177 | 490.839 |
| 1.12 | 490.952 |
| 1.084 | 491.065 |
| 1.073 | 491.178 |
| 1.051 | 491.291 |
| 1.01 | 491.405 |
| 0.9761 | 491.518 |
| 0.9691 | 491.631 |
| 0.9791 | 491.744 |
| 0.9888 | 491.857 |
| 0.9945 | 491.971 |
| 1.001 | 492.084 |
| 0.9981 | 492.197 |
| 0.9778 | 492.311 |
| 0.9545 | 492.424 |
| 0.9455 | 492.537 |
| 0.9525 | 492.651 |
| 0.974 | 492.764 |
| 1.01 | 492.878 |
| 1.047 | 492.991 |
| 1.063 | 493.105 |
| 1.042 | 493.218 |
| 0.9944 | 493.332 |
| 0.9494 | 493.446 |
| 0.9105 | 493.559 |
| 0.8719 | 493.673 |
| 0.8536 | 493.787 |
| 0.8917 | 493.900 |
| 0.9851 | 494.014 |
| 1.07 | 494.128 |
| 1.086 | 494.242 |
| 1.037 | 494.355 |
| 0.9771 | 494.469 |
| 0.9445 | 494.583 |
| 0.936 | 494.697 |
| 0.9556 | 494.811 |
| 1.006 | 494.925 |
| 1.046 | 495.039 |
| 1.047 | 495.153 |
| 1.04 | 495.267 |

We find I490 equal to 0.354 nm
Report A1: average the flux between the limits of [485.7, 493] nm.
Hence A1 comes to 1.05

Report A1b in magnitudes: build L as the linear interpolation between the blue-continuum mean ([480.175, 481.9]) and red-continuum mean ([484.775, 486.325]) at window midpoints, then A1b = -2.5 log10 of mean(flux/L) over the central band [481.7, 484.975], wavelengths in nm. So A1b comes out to 0.12 mag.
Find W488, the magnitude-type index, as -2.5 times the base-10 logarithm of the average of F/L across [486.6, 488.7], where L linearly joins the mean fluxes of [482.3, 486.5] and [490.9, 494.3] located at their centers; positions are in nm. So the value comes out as 0.11 mag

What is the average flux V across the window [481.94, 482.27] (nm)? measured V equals 0.922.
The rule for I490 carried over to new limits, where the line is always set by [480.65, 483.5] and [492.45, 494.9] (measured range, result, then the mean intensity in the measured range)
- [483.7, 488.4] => -0.38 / 1.05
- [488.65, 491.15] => -0.08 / 1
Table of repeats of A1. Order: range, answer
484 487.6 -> 1.08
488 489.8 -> 0.913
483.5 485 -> 0.949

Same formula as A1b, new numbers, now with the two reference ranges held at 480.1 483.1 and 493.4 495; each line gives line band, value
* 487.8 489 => 0.044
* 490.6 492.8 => -0.065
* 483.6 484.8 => 0.031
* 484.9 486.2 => -0.205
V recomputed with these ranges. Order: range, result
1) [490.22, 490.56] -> 1.08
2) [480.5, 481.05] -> 1.01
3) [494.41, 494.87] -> 0.953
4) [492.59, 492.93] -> 0.976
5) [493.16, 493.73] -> 0.954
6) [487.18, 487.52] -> 0.924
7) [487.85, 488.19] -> 0.951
